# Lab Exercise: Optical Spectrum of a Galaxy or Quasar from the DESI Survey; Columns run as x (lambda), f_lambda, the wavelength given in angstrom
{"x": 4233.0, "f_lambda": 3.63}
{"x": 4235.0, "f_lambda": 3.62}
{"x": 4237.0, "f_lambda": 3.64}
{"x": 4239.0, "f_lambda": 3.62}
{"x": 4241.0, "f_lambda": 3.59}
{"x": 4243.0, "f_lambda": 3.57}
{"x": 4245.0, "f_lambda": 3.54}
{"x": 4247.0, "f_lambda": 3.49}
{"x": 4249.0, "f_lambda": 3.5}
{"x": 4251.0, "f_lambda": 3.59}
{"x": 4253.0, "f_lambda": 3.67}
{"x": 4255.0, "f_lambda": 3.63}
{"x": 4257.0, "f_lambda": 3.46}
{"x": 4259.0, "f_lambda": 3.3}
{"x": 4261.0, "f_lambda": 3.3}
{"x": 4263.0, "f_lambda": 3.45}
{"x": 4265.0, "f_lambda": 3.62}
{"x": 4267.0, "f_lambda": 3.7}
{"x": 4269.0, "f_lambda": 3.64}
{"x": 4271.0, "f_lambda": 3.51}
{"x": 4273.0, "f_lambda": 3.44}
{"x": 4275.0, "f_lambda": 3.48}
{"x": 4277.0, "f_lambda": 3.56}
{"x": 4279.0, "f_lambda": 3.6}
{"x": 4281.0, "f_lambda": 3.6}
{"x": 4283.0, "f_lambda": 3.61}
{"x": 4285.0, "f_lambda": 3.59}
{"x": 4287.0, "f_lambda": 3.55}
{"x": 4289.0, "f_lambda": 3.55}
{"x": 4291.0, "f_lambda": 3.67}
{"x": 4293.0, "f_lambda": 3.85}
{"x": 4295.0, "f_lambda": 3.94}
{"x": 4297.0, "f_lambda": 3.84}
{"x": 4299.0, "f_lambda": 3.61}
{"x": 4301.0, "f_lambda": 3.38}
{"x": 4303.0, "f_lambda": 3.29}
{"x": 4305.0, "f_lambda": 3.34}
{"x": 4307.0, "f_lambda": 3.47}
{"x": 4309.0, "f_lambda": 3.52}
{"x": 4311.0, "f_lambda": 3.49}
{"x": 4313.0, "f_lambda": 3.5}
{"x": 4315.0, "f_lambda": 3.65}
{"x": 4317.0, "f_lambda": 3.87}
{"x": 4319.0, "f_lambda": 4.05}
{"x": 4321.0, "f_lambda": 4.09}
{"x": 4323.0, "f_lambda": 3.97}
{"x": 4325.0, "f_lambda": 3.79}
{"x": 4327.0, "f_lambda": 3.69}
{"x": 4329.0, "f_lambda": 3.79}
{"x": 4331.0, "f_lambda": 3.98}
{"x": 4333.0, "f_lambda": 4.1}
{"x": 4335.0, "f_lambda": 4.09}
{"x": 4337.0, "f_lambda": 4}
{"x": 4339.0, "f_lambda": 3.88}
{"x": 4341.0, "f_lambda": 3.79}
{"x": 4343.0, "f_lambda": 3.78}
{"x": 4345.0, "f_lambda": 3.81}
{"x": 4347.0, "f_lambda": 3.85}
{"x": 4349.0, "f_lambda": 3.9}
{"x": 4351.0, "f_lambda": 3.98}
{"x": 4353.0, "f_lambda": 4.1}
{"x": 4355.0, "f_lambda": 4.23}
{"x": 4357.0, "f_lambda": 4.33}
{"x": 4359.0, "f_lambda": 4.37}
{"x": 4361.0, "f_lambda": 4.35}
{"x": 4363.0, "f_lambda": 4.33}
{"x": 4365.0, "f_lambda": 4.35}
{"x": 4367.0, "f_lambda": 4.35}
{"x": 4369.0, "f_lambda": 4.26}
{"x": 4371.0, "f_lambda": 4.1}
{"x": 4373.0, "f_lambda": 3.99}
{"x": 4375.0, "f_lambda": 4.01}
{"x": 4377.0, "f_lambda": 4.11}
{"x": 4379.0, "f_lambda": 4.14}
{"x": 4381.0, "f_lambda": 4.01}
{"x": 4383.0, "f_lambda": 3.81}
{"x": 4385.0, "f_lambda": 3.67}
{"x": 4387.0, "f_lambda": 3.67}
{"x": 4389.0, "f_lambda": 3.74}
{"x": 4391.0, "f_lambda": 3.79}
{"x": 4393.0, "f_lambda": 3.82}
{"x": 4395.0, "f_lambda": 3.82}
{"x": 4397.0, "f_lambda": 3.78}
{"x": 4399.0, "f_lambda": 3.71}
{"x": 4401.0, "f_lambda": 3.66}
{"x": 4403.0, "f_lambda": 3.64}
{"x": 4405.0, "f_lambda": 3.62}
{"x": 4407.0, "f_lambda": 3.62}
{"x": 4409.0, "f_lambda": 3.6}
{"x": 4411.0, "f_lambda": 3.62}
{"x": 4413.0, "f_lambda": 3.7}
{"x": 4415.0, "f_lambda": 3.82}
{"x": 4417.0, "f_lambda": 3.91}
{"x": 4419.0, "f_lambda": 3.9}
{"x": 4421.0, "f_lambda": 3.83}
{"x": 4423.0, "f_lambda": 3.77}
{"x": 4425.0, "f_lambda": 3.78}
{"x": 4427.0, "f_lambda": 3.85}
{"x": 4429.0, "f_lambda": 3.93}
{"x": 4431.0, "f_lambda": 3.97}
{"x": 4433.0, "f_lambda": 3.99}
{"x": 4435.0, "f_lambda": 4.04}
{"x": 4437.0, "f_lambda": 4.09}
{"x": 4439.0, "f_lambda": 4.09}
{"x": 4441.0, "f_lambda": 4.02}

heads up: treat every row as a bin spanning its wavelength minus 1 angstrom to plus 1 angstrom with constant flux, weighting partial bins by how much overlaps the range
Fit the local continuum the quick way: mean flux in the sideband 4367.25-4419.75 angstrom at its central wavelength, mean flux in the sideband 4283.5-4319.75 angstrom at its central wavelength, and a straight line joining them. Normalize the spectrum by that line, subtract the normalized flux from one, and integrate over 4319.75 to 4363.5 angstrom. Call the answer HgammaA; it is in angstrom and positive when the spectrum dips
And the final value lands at -3.5 angstrom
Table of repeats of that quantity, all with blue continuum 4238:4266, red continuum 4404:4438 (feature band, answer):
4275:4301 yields -0.4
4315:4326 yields -0.8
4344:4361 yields -1.8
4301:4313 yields 0.7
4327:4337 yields -0.8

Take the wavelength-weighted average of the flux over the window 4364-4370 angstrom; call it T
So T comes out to 4.32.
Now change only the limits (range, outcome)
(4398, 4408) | 3.65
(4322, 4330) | 3.81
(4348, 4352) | 3.94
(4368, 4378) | 4.09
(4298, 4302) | 3.5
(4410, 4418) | 3.76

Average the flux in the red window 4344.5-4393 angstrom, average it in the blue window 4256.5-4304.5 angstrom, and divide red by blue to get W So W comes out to 1.14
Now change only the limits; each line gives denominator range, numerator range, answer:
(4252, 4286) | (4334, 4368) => 1.16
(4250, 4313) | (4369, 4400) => 1.09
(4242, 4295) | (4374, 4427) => 1.06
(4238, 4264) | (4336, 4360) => 1.14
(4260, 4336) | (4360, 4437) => 1.06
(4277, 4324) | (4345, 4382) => 1.13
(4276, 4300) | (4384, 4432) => 1.03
